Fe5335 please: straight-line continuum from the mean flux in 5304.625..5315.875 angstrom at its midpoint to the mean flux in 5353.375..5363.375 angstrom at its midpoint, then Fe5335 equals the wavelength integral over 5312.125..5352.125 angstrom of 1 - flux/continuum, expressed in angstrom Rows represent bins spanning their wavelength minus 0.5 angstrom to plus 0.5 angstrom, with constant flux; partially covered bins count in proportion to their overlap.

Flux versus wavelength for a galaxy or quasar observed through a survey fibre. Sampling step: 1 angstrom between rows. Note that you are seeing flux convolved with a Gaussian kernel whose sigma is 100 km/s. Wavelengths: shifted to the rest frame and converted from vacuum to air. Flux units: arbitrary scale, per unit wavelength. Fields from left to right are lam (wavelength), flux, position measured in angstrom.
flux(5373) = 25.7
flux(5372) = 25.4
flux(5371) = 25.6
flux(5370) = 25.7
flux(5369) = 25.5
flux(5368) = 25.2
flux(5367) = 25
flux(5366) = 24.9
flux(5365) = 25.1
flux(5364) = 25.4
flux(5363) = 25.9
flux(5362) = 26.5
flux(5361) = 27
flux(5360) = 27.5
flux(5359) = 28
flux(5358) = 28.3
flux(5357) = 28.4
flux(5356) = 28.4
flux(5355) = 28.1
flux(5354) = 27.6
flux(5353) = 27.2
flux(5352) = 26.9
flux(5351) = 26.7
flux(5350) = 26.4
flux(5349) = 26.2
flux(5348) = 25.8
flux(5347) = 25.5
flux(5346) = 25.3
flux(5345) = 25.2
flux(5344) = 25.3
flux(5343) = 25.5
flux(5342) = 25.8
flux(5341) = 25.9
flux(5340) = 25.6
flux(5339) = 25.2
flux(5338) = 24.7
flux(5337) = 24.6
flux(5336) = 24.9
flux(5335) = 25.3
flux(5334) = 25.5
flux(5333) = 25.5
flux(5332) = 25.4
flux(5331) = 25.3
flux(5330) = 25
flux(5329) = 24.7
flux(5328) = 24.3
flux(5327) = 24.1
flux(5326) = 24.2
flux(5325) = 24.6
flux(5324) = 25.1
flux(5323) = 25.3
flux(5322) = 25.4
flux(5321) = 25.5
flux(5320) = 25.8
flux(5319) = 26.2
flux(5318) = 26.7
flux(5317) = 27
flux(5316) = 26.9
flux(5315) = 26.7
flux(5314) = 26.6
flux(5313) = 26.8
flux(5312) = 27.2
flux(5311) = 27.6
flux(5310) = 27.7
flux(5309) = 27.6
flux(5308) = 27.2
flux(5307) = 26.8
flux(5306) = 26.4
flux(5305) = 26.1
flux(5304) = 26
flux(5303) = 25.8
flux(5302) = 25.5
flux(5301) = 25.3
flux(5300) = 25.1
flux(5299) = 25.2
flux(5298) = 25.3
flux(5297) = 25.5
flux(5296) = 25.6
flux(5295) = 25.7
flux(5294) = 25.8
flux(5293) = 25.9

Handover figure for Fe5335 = 2.4 angstrom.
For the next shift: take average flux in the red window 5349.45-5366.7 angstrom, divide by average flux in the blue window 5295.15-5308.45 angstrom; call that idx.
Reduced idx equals 1.0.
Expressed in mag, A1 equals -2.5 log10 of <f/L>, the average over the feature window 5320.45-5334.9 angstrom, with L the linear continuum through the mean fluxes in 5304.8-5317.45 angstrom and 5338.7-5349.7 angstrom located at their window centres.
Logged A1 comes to 0.05 mag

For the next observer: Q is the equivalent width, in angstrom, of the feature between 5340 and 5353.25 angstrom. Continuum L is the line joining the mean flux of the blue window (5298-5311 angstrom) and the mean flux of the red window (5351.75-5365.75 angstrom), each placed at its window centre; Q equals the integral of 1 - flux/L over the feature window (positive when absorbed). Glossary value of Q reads 0.5 angstrom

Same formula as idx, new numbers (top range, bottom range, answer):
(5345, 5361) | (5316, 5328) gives 1.06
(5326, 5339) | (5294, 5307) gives 0.97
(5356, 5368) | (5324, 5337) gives 1.07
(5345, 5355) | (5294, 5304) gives 1.04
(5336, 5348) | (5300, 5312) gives 0.96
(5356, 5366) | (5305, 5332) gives 1.03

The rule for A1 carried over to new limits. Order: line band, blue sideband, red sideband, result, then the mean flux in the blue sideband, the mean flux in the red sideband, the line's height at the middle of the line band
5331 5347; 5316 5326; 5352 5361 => 0.06 mag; 25.7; 27.8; 26.8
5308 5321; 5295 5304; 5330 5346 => -0.06 mag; 25.5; 25.3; 25.4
